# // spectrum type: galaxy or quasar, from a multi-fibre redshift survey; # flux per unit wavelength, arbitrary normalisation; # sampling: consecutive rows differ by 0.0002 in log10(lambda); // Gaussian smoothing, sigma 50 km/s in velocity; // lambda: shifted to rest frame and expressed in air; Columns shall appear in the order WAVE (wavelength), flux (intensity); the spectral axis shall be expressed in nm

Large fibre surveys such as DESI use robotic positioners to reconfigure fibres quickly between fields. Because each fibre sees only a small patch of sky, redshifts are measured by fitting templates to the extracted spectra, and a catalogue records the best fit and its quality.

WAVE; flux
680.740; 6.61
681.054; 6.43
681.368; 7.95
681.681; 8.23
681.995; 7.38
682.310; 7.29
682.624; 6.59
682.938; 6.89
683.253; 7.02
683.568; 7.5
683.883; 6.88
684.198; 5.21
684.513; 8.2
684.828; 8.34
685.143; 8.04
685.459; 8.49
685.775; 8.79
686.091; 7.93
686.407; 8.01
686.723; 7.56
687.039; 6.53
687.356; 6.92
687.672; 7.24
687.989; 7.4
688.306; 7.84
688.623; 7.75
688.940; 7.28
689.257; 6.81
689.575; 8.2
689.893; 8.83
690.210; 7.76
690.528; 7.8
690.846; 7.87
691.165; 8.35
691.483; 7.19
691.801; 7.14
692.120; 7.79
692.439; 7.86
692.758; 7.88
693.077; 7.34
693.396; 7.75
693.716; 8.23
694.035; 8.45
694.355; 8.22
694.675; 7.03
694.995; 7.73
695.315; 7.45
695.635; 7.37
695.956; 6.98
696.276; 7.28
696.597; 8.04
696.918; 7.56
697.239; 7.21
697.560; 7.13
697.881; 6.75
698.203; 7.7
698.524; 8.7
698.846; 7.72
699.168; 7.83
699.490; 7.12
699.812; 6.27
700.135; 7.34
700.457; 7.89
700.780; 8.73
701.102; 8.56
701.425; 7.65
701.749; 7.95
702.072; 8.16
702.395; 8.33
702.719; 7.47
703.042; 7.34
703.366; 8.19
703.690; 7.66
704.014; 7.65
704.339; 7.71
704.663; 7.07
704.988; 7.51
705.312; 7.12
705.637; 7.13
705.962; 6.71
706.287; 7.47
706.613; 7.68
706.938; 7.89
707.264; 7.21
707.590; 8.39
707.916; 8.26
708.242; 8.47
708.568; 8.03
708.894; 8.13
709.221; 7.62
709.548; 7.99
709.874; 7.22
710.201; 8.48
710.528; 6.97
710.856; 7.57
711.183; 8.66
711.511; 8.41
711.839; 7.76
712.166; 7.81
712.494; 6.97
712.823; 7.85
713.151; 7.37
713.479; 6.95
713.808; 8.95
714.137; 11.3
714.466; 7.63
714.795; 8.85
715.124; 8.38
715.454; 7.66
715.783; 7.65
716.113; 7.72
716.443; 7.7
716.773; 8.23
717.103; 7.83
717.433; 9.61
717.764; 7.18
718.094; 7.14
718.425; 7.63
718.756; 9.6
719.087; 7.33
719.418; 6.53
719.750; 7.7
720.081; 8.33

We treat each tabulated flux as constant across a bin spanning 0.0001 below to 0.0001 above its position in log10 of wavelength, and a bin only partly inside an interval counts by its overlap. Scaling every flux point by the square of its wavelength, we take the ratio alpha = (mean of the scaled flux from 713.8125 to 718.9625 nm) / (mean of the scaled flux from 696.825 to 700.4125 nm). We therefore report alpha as 1.18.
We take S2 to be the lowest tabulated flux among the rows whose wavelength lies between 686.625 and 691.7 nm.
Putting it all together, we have 6.53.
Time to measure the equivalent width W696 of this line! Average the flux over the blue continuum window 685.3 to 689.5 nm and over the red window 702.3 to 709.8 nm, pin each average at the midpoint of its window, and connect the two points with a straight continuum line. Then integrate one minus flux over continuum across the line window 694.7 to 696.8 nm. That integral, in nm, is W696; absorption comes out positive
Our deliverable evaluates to 0.05 nm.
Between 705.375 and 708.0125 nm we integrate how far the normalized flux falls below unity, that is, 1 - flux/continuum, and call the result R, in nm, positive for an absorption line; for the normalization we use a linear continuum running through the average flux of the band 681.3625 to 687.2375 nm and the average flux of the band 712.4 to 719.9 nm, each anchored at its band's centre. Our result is 0.099 nm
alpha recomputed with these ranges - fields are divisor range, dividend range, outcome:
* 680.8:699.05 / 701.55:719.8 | 1.10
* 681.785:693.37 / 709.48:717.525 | 1.15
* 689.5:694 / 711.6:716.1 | 1.09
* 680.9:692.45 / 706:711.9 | 1.11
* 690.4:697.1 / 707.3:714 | 1.08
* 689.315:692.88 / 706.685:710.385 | 1.07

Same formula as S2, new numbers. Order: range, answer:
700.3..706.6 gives 6.71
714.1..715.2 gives 7.63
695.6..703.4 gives 6.27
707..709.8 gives 7.21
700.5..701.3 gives 8.56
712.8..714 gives 6.95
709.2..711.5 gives 6.97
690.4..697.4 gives 6.98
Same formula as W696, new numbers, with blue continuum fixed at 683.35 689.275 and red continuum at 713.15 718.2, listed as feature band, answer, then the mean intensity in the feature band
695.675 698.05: 0.14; 7.28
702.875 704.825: 0.08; 7.6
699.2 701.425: 0.05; 7.66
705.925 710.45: 0.09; 7.84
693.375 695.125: -0.05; 7.91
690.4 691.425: -0.04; 7.93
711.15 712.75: 0.05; 7.85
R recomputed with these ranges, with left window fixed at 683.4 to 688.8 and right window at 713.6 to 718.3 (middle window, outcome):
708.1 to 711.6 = 0.07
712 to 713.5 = 0.14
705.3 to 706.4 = 0.13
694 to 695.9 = 0.04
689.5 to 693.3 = -0.07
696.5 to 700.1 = 0.19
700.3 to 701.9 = -0.05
